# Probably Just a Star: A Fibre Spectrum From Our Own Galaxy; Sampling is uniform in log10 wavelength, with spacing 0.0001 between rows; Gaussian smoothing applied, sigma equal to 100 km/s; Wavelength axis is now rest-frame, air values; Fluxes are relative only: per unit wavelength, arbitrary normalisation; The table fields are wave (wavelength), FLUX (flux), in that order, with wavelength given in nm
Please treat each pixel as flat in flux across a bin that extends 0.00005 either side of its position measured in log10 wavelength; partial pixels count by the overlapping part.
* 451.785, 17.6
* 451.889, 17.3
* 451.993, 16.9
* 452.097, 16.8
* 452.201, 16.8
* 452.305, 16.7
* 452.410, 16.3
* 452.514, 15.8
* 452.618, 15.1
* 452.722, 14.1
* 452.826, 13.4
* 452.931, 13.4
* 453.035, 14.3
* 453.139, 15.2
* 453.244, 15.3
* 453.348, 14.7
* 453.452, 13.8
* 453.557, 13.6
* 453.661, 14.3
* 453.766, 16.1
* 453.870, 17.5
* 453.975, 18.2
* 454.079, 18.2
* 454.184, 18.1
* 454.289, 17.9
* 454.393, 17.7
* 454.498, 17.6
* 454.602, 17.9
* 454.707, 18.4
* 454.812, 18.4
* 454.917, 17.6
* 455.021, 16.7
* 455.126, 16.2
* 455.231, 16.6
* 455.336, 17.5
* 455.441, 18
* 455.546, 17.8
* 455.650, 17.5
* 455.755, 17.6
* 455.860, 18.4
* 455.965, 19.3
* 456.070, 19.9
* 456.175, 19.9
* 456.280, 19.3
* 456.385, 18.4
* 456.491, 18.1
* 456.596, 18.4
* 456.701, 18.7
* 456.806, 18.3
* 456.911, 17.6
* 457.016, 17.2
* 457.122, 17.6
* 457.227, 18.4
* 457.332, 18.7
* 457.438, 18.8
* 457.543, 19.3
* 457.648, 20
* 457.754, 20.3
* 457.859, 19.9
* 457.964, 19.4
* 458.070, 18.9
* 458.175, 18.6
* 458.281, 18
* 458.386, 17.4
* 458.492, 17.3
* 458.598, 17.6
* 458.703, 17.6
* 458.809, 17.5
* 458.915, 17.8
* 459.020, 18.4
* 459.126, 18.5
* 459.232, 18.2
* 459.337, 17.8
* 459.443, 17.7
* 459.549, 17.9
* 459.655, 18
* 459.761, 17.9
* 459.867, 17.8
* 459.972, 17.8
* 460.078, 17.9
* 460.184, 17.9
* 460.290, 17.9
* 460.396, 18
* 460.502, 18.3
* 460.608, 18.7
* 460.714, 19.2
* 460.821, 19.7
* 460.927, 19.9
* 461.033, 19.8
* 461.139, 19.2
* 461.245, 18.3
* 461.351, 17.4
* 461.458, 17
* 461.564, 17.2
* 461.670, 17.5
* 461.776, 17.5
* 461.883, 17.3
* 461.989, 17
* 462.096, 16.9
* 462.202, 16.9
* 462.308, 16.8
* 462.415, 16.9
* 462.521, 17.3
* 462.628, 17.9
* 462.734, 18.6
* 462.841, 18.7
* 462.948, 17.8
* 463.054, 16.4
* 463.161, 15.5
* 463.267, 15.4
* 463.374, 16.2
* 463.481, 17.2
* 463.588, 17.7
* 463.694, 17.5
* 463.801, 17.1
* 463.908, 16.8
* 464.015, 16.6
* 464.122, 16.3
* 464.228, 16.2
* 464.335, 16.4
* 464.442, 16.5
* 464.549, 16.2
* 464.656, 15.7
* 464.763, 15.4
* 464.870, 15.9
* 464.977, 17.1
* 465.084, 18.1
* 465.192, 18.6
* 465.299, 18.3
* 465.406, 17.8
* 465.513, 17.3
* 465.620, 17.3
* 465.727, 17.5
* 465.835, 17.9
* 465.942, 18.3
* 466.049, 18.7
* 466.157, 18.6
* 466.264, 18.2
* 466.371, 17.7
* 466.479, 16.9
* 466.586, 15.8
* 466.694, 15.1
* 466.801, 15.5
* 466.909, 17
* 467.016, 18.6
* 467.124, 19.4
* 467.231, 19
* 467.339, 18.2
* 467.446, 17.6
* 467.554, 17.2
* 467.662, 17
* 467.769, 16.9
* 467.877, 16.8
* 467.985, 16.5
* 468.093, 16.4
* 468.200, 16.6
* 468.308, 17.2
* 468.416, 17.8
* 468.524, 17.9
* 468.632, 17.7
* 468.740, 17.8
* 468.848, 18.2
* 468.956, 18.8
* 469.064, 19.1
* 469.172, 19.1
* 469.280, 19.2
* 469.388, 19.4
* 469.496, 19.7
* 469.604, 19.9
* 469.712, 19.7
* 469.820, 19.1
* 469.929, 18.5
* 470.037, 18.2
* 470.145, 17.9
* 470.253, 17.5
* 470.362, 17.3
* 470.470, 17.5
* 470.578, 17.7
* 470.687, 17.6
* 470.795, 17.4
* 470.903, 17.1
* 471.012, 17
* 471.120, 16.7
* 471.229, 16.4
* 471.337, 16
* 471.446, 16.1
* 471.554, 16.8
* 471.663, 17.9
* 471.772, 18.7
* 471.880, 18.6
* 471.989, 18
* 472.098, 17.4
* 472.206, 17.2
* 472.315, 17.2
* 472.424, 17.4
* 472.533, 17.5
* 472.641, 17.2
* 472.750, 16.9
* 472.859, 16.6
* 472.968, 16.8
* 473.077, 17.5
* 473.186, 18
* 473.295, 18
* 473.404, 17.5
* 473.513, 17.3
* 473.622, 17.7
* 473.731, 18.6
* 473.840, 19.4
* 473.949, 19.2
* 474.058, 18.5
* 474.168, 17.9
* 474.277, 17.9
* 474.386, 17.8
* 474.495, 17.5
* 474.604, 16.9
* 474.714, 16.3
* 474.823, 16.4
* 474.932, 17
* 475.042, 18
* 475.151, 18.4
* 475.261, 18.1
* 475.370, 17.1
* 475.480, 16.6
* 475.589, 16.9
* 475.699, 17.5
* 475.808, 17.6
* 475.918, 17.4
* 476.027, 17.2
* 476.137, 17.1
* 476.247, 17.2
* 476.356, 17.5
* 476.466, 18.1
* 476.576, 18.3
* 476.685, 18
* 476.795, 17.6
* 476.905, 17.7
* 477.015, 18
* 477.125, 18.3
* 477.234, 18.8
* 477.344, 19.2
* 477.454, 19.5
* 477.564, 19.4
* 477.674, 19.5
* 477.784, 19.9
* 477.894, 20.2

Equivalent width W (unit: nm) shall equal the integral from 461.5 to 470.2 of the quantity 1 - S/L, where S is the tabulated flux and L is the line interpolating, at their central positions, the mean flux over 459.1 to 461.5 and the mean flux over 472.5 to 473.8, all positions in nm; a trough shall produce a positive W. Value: 0.22 nm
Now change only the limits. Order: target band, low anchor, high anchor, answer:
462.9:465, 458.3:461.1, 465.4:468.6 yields 0.149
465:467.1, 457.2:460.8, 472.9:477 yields 0.055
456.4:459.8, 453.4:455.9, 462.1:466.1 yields -0.234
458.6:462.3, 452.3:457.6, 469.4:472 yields -0.130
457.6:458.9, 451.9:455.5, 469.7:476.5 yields -0.148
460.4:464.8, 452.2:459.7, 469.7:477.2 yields 0.041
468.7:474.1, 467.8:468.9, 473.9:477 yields -0.155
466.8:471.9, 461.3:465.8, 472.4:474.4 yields -0.099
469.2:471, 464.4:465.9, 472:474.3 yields -0.088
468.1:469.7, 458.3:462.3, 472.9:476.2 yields -0.063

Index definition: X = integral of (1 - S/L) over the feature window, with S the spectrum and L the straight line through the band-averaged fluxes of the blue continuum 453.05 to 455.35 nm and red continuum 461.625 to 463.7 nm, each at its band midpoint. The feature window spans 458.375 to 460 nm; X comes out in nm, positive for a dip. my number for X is -0.09 nm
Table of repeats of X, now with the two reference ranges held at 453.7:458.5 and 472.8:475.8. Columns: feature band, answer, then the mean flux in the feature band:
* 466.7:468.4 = 0.053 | 17.3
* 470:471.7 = 0.052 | 17.2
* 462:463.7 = 0.084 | 17.1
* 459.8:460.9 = -0.017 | 18.4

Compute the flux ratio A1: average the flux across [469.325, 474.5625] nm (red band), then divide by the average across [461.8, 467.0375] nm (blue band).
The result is 1.04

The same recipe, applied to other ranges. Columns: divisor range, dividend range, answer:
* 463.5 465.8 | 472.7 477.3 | 1.04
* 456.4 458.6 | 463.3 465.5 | 0.91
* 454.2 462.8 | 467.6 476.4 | 0.97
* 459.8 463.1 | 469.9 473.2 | 0.97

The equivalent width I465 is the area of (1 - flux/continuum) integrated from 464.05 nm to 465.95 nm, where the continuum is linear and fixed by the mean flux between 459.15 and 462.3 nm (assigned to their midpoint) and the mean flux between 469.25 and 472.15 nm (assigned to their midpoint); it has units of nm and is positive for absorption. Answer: 0.10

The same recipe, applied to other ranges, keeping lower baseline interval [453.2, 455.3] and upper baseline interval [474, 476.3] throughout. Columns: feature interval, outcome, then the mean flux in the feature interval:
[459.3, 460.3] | -0.06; 17.9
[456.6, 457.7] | -0.11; 18.5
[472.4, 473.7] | 0.00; 17.4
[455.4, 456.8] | -0.15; 18.6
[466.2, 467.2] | 0.00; 17.2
